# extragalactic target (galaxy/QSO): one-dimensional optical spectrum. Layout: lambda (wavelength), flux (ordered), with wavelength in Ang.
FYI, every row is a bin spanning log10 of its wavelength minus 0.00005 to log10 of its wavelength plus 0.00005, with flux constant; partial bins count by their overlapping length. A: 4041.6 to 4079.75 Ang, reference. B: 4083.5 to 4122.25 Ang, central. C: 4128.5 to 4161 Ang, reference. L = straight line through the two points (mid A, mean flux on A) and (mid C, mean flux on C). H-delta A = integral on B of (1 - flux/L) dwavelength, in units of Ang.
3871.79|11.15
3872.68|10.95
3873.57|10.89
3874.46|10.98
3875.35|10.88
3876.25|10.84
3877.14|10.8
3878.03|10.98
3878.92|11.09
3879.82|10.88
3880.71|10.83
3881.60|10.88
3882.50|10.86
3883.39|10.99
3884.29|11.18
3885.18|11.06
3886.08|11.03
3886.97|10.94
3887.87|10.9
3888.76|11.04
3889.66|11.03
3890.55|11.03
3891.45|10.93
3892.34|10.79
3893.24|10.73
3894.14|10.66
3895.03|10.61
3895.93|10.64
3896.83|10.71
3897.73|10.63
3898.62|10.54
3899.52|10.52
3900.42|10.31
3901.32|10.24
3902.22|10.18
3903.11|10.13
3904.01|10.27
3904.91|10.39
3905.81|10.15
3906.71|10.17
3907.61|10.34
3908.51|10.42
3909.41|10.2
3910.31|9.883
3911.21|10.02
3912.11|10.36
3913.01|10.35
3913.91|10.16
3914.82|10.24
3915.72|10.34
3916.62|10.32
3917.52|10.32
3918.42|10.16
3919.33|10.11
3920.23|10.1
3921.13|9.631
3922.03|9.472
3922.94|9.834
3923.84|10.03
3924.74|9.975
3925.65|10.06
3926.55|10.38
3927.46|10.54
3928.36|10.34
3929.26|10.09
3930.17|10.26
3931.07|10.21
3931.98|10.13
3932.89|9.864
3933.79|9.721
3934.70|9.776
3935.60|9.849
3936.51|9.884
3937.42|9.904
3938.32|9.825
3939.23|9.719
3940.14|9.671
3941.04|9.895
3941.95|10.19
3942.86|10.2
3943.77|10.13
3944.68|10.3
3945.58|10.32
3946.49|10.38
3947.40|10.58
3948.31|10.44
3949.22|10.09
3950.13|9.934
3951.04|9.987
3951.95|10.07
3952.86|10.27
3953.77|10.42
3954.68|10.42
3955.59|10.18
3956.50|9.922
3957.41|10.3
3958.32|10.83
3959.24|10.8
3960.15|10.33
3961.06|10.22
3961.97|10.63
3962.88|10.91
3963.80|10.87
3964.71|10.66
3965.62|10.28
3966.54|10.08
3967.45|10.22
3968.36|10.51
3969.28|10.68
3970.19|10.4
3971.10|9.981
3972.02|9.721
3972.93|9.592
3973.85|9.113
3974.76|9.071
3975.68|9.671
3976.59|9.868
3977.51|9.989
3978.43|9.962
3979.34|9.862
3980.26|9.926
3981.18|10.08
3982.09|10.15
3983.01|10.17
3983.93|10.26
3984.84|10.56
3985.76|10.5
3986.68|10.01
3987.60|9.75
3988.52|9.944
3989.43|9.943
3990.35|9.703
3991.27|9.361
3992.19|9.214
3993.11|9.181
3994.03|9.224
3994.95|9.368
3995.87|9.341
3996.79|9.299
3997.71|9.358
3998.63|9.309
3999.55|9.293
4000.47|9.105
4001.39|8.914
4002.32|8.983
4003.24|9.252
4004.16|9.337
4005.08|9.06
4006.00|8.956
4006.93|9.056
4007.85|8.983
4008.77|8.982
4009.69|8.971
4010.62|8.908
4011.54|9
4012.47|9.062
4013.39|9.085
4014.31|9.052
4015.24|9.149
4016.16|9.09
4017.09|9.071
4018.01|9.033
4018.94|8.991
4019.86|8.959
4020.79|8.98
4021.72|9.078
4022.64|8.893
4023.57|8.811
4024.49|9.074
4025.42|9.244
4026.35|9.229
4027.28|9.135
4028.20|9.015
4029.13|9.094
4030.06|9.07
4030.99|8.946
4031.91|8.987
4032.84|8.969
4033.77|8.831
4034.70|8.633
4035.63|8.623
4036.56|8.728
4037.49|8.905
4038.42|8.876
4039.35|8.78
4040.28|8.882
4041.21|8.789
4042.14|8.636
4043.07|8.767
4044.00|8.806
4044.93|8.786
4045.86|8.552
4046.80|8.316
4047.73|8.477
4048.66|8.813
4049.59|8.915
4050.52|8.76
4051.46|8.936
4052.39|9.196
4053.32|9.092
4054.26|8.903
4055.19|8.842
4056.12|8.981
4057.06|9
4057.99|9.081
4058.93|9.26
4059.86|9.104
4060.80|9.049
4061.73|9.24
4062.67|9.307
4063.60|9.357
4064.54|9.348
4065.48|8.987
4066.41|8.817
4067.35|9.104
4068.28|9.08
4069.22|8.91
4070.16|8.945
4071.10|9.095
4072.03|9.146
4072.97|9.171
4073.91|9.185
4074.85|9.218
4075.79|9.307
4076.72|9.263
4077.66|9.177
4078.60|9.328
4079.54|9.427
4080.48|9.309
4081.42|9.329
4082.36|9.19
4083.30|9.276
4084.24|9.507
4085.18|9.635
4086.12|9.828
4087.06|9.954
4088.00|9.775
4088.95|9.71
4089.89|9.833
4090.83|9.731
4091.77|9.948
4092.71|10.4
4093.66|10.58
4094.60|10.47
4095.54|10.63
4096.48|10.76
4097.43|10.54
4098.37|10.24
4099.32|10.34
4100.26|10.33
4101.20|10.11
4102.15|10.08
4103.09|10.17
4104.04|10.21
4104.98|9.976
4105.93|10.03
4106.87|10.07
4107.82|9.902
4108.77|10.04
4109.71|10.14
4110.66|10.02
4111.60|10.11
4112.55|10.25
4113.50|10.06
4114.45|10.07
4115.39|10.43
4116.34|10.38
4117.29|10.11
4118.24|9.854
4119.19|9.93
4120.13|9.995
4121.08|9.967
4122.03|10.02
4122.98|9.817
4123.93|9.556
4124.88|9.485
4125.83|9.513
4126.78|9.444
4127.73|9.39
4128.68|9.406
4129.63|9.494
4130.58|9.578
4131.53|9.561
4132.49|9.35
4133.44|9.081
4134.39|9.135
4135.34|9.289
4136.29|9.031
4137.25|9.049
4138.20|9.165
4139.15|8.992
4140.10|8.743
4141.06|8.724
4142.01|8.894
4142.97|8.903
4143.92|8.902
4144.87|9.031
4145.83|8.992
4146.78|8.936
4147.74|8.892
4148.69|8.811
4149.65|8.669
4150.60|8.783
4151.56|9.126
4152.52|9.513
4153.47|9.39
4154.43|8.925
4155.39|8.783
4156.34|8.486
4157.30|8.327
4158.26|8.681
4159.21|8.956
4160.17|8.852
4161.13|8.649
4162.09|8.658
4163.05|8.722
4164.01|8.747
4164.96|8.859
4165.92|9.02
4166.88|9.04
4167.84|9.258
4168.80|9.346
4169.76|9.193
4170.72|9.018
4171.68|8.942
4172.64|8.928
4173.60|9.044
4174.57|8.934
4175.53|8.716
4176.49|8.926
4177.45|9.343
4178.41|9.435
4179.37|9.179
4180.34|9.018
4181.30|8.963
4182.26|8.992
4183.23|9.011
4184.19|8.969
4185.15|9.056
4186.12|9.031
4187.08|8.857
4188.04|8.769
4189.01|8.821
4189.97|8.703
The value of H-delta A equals -4.67 Ang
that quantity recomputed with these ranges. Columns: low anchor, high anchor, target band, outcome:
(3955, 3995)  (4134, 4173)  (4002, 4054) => 4.19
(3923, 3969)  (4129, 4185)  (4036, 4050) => 1.34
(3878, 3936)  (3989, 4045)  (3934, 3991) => -2.36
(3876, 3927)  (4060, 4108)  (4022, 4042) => 1.95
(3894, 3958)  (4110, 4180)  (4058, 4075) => 0.80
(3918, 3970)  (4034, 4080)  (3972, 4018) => 0.93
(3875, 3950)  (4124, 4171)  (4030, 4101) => 1.69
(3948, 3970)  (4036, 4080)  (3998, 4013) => 1.00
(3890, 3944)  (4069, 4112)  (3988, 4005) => 1.16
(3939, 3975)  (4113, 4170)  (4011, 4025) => 1.23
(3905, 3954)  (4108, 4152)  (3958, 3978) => -0.42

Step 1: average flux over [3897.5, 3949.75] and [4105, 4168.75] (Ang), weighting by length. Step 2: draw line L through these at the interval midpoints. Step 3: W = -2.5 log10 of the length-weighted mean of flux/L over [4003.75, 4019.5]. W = 0.09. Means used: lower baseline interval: 10.1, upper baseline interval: 9.34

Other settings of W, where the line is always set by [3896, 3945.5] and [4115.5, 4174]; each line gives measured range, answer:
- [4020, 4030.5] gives 0.07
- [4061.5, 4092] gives 0.01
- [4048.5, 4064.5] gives 0.06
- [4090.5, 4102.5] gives -0.10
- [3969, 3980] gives 0.01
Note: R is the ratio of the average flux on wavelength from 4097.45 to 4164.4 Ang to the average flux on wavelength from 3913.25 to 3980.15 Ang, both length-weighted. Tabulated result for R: 0.9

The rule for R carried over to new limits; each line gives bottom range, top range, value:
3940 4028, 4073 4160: 0.98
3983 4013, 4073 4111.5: 1.05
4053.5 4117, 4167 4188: 0.94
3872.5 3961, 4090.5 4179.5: 0.91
